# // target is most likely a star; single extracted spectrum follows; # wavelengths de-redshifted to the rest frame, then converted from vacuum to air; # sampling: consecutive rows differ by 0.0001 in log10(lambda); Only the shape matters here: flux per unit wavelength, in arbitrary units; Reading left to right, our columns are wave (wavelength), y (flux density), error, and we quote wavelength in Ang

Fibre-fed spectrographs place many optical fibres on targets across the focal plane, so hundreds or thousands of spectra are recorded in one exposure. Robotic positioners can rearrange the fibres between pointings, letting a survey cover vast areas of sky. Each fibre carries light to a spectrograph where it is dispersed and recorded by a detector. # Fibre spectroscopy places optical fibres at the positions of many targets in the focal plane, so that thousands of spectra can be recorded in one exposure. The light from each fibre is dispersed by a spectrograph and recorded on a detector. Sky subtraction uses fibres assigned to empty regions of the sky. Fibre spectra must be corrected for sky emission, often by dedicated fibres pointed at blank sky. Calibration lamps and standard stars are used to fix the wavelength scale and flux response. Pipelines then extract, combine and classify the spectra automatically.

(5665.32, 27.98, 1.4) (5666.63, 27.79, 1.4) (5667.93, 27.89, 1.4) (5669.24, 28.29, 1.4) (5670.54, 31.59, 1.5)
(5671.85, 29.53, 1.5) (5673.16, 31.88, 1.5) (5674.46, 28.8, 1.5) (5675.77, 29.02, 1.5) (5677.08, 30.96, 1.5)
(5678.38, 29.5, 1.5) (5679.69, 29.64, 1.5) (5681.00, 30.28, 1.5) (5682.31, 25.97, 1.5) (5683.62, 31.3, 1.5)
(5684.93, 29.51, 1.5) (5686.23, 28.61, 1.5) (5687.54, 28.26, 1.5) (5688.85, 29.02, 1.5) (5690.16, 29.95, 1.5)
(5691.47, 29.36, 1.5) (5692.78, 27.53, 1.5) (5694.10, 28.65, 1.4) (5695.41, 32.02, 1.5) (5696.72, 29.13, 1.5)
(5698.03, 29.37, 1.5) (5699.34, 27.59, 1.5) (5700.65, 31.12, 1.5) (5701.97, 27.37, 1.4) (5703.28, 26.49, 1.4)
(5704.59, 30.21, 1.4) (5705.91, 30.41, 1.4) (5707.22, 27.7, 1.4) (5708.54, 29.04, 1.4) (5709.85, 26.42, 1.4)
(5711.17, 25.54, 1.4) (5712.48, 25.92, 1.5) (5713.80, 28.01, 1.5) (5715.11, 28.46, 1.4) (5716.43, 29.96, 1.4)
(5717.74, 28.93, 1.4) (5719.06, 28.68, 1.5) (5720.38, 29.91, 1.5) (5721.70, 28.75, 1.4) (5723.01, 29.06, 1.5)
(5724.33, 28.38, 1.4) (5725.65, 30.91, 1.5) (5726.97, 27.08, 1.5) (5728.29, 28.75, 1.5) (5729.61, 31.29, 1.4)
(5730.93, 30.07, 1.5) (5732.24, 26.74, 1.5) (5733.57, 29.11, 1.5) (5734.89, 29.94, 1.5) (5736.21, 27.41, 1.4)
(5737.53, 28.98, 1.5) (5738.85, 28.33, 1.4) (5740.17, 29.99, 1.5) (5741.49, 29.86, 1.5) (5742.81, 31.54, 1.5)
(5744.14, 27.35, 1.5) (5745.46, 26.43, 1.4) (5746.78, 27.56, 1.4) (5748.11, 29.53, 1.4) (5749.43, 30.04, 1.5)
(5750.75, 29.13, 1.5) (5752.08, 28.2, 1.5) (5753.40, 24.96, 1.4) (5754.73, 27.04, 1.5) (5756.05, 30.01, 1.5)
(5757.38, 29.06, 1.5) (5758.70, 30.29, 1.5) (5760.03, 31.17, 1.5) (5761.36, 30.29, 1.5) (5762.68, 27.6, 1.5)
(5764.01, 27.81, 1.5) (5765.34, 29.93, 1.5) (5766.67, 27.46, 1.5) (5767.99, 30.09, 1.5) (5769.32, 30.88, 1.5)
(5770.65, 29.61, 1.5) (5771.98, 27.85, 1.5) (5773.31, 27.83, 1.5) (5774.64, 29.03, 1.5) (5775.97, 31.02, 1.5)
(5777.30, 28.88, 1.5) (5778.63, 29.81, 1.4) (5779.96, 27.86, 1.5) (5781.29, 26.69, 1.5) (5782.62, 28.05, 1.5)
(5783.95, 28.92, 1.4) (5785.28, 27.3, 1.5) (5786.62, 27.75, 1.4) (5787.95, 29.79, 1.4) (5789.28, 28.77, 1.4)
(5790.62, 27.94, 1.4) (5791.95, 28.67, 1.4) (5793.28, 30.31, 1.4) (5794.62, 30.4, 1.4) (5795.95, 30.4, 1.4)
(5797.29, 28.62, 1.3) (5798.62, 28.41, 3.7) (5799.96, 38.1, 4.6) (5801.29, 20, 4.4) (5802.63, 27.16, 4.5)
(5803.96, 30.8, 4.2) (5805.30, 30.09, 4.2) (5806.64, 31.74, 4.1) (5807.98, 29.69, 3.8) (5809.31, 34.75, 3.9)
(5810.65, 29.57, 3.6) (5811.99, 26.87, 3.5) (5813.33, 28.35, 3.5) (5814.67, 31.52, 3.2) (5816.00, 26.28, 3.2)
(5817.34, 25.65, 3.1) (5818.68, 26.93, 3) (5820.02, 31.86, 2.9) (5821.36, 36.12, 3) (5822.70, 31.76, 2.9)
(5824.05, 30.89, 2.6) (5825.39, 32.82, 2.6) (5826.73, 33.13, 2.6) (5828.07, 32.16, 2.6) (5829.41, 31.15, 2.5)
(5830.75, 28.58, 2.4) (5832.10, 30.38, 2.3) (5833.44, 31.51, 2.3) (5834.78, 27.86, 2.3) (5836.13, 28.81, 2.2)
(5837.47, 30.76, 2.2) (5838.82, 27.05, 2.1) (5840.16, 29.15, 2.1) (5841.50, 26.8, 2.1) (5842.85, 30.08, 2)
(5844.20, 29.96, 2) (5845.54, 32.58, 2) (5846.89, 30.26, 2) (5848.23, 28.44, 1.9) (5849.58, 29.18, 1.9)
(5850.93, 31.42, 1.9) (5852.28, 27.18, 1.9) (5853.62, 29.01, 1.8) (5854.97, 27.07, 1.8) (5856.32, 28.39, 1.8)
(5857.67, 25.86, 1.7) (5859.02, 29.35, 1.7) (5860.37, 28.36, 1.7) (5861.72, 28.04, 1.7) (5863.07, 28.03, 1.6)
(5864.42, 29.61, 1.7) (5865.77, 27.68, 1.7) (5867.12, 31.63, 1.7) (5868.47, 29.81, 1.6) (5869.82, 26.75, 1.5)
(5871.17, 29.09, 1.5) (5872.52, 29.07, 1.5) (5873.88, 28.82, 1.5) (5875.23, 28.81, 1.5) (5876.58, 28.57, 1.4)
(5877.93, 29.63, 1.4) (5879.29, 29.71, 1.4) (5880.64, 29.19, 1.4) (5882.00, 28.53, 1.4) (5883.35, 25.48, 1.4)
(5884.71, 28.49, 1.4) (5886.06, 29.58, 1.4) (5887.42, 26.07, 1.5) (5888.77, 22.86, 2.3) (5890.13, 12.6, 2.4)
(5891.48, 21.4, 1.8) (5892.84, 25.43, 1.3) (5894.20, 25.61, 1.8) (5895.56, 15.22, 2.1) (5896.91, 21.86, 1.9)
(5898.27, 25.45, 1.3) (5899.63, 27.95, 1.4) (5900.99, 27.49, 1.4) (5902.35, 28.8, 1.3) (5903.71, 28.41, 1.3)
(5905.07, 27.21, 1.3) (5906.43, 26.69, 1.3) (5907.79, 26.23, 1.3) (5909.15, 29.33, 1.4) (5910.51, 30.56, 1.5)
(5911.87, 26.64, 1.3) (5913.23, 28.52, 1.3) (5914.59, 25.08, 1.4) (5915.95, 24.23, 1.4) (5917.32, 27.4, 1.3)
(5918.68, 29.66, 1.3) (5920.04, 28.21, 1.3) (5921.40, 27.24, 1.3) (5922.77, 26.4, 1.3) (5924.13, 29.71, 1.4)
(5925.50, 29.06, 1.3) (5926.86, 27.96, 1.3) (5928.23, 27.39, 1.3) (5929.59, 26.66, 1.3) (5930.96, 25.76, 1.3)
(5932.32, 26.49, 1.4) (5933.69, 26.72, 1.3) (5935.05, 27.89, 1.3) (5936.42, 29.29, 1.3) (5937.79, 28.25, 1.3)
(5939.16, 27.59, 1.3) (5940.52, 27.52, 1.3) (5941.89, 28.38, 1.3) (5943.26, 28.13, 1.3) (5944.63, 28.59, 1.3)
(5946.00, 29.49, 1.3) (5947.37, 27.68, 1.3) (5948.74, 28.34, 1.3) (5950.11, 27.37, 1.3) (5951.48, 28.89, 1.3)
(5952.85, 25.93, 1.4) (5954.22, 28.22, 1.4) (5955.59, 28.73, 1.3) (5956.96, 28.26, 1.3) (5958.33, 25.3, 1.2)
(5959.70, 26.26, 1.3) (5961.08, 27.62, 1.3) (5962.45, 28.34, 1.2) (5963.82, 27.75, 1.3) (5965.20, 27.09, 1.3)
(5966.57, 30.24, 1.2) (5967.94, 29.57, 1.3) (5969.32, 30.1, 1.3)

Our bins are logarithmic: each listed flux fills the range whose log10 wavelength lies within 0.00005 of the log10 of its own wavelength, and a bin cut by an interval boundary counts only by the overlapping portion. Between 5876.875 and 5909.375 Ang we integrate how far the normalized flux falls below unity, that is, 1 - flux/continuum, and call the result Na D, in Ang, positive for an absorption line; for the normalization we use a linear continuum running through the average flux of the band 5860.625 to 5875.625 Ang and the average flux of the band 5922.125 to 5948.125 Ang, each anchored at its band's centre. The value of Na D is 3.1 Ang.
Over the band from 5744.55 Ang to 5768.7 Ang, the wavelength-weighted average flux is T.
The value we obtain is 28.7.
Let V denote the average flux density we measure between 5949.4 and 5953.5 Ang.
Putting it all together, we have 27.4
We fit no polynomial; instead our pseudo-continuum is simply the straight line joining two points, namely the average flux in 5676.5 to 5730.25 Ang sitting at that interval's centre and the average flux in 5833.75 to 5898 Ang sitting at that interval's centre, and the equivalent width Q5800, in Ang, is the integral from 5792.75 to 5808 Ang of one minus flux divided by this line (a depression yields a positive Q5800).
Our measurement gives -0.83 Ang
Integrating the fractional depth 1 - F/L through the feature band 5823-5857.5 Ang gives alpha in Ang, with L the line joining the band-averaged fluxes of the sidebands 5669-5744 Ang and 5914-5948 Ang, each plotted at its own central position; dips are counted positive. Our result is -1.9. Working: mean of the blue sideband 29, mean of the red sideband 27.6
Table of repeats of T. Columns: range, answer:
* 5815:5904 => 28.2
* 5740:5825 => 29.2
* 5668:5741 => 29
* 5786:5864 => 29.5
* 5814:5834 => 30.7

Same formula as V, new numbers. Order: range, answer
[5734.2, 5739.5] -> 28.7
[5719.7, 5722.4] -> 29.3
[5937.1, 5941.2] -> 27.8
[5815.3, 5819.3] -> 26.4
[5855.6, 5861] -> 28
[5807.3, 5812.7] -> 30.2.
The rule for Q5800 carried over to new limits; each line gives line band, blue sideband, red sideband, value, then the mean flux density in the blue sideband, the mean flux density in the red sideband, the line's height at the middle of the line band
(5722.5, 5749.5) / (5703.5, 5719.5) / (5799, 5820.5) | -0.43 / 28.2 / 29.3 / 28.5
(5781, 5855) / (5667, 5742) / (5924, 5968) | -2.99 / 29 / 27.8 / 28.5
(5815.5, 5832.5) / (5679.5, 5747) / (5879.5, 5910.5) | -2.39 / 28.8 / 25.6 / 26.9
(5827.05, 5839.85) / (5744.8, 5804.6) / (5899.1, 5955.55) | -0.66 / 28.8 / 27.8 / 28.4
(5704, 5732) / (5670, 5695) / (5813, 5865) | 0.73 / 29.4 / 29.6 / 29.5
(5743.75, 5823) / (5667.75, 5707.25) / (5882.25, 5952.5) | -2.45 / 29.3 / 26.7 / 28.2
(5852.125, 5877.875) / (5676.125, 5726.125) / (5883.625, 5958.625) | -1.13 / 28.9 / 26.8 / 27.3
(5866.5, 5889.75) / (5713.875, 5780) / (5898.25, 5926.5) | -0.16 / 29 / 27.7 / 28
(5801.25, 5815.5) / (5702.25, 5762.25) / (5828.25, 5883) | -0.29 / 28.7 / 29.1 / 28.9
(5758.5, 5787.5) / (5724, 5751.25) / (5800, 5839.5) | 0.49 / 29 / 29.9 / 29.4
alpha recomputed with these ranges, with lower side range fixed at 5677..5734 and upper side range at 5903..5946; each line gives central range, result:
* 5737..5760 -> -0.13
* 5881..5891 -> 1.08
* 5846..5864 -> -0.33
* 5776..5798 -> -0.31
